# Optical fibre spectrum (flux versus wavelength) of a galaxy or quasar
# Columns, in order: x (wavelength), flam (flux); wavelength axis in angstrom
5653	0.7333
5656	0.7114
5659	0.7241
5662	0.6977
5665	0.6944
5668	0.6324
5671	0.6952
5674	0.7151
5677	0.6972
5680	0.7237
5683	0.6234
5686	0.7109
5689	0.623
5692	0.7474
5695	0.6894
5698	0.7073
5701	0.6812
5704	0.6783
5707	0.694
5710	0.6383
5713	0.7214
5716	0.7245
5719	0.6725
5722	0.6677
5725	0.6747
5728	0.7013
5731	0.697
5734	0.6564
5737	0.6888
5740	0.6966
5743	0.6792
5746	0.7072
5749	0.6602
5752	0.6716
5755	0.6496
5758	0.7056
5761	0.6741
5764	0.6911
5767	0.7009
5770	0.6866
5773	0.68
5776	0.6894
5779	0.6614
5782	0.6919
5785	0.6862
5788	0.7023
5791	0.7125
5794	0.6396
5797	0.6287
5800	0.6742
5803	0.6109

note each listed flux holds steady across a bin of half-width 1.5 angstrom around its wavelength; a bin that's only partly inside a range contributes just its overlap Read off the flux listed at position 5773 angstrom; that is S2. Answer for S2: 0.68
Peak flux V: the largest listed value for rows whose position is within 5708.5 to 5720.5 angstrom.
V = 0.7245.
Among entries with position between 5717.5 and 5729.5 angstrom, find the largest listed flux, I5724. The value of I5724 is 0.7013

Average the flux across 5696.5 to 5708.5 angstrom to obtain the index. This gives 0.69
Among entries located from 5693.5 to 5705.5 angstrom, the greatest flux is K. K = 0.7073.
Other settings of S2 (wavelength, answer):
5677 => 0.6972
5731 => 0.697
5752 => 0.6716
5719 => 0.6725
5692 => 0.7474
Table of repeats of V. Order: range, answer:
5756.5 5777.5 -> 0.7056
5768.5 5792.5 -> 0.7125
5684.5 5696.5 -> 0.7474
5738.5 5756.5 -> 0.7072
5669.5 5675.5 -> 0.7151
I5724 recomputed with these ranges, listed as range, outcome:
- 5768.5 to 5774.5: 0.6866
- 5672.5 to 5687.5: 0.7237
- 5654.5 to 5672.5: 0.7241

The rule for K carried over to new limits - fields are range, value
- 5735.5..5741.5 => 0.6966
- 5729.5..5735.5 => 0.697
